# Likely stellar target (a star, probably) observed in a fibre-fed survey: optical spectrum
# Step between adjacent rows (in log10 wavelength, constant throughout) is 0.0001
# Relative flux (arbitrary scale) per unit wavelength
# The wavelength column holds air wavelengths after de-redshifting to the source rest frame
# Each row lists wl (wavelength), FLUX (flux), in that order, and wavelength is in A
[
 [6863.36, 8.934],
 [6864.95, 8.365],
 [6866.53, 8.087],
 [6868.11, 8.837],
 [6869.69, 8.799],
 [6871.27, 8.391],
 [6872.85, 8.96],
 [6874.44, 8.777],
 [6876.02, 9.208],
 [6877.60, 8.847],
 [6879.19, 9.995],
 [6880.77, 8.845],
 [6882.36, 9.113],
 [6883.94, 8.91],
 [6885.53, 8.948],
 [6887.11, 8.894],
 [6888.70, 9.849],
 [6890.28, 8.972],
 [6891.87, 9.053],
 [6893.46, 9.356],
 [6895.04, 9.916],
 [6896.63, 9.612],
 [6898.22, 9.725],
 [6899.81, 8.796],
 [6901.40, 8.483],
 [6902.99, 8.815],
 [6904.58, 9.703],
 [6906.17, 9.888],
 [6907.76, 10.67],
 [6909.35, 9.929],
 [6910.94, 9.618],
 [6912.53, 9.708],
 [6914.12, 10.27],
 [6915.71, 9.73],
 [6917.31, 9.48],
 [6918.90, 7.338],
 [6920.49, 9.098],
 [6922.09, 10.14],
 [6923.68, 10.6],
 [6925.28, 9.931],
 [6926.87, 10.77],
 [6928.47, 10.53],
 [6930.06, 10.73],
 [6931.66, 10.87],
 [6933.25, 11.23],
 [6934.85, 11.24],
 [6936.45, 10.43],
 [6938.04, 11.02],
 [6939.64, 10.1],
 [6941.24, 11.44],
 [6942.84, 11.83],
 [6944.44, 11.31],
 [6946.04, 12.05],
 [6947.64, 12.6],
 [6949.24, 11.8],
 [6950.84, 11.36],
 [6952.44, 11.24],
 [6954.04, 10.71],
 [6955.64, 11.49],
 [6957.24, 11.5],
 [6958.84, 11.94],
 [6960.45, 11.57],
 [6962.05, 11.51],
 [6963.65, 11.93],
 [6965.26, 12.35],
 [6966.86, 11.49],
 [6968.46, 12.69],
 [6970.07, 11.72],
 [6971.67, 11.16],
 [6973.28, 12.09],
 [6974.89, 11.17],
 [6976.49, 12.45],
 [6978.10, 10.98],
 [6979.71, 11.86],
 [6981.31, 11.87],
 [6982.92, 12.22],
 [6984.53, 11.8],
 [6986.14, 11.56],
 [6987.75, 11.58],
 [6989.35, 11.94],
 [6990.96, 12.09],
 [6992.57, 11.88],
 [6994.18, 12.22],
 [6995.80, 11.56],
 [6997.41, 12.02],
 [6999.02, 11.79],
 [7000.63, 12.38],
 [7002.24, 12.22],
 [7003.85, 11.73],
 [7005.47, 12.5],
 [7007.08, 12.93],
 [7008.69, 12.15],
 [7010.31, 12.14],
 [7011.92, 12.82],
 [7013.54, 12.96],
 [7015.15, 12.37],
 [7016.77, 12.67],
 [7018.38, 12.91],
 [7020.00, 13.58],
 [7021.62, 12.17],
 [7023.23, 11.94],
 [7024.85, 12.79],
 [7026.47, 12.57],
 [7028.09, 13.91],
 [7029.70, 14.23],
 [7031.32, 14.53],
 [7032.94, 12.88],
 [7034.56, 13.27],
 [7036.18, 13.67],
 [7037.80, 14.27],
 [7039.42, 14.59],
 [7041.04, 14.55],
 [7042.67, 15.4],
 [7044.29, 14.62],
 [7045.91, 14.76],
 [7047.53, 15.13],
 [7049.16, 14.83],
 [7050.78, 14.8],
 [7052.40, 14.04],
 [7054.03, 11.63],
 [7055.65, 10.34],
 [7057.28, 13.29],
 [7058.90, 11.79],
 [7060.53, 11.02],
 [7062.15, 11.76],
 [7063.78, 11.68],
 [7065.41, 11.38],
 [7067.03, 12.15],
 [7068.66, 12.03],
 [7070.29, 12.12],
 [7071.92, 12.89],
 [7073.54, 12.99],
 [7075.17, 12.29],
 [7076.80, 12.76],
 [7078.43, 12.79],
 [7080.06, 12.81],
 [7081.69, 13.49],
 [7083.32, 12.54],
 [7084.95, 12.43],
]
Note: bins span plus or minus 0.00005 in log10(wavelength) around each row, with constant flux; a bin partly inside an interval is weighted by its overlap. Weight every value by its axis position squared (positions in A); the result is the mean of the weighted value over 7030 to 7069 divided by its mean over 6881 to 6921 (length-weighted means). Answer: 1.5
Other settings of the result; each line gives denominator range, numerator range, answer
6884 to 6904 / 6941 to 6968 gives 1.29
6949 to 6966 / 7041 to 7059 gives 1.22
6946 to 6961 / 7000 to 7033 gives 1.12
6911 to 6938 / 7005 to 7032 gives 1.31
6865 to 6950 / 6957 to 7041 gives 1.30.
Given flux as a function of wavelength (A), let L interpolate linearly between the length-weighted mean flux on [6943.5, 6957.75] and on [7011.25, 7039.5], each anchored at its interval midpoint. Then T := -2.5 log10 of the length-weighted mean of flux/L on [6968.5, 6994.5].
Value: 0.04 mag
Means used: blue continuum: 11.6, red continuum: 13.2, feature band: 11.8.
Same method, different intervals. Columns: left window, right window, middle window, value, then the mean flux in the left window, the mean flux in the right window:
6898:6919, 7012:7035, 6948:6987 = -0.036 mag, 9.5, 13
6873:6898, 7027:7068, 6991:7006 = 0.008 mag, 9.22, 13.4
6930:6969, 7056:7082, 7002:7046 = -0.110 mag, 11.5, 12.3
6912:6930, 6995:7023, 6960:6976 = -0.056 mag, 9.82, 12.4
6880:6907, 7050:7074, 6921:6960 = -0.106 mag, 9.23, 12.2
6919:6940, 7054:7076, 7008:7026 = -0.106 mag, 10.4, 12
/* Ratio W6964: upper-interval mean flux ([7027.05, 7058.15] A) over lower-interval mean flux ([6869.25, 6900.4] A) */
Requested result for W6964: 1.5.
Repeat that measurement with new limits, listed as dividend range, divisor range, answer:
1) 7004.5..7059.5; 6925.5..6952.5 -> 1.19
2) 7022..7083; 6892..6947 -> 1.30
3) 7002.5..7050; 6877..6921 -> 1.43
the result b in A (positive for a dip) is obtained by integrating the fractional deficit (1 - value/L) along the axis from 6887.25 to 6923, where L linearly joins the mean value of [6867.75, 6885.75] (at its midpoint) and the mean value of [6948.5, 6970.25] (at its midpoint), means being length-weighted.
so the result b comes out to 1.6 A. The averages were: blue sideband 8.97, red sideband 11.7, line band 9.45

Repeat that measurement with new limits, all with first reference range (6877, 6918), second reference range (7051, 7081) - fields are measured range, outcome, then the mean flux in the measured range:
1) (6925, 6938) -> -1.0 A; 10.8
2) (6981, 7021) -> -3.8 A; 12.2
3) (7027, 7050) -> -4.9 A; 14.3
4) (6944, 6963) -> -2.2 A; 11.6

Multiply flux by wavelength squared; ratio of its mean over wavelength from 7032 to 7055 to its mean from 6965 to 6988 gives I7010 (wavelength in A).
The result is 1.22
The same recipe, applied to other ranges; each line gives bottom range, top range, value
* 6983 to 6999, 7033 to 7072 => 1.13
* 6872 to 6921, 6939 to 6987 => 1.28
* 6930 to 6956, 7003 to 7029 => 1.15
